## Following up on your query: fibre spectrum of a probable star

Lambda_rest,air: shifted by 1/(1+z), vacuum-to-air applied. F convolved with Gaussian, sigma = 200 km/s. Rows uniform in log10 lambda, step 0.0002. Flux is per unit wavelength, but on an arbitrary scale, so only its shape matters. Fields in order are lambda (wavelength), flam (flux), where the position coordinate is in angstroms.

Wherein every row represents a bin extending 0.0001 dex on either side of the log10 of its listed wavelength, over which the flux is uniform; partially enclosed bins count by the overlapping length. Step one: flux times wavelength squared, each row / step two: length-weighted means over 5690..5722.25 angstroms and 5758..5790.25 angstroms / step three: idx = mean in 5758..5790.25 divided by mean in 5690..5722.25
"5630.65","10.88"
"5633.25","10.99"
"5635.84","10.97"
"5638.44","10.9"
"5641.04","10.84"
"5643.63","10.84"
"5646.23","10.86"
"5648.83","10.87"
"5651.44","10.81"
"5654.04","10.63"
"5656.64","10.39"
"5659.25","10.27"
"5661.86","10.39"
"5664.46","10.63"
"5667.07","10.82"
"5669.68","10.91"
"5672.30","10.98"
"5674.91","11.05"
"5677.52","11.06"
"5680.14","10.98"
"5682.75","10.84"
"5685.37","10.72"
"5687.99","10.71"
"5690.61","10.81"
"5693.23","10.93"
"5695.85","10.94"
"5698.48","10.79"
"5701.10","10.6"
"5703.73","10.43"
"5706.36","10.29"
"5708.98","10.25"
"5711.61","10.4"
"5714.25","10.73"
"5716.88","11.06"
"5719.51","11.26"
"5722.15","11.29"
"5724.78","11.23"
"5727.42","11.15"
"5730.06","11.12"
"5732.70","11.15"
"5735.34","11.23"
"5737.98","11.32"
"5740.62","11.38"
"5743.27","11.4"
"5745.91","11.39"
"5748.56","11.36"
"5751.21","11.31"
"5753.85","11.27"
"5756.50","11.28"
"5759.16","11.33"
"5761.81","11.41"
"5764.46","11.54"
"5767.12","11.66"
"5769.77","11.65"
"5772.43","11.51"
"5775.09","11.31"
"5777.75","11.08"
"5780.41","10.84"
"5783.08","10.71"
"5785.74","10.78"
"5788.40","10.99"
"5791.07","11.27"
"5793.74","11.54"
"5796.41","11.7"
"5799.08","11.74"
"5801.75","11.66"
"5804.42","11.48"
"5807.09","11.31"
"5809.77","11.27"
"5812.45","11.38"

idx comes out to 1.07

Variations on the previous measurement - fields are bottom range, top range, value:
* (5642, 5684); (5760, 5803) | 1.10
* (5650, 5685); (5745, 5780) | 1.09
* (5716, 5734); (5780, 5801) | 1.03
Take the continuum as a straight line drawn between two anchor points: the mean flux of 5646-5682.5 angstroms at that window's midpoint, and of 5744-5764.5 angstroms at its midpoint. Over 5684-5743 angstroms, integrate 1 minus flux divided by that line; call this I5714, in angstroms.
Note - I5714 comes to 0.95 angstroms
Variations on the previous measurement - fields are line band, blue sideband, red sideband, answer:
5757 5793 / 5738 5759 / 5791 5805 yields 0.7 angstroms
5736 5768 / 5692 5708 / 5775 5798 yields -1.3 angstroms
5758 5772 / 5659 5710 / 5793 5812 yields -0.3 angstroms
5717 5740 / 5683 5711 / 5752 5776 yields -0.4 angstroms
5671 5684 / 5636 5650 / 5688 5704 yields -0.2 angstroms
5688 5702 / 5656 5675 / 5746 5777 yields 0.1 angstroms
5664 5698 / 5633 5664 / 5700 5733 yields -0.3 angstroms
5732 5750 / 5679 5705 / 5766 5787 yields -0.5 angstroms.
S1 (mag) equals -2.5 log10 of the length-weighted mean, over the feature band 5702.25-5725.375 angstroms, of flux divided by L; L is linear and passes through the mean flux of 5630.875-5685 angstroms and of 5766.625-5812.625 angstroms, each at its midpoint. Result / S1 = 0.03 mag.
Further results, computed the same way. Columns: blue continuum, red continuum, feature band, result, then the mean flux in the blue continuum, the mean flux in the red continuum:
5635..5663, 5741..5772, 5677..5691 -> 0.01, 10.7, 11.4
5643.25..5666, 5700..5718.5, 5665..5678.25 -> -0.03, 10.6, 10.5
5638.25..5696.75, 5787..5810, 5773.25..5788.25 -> 0.04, 10.8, 11.4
